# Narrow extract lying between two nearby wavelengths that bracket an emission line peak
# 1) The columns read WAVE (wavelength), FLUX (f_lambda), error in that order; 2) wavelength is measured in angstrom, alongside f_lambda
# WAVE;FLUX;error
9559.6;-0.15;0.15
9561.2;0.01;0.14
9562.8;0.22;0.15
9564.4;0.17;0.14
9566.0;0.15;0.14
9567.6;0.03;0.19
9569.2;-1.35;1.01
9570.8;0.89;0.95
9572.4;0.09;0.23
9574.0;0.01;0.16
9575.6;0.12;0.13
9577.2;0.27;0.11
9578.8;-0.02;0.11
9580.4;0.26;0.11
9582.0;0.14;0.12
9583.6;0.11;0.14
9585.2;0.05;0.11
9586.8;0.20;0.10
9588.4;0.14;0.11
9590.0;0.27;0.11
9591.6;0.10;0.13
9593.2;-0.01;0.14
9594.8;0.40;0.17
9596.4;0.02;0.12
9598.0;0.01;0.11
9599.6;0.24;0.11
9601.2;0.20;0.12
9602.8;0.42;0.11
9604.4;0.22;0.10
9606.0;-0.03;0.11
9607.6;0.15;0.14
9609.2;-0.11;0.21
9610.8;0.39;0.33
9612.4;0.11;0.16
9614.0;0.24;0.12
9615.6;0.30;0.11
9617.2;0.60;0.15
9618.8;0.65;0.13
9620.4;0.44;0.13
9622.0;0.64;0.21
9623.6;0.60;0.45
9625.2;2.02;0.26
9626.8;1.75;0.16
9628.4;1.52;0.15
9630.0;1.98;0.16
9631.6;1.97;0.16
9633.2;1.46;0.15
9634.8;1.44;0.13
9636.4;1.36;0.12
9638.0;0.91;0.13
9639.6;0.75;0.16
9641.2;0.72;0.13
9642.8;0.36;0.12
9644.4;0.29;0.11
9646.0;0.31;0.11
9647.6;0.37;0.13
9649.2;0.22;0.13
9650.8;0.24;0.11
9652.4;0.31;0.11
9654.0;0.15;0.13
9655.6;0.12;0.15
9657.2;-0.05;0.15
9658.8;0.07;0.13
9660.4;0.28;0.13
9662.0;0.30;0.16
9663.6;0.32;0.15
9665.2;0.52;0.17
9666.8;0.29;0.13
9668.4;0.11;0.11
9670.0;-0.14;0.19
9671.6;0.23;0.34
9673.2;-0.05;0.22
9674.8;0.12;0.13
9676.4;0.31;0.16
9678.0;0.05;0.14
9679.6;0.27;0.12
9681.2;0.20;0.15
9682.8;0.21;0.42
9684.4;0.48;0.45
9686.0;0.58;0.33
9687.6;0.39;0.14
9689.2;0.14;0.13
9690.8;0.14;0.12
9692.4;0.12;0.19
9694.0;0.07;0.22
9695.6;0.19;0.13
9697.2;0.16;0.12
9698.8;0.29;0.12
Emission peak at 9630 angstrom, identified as [O II]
